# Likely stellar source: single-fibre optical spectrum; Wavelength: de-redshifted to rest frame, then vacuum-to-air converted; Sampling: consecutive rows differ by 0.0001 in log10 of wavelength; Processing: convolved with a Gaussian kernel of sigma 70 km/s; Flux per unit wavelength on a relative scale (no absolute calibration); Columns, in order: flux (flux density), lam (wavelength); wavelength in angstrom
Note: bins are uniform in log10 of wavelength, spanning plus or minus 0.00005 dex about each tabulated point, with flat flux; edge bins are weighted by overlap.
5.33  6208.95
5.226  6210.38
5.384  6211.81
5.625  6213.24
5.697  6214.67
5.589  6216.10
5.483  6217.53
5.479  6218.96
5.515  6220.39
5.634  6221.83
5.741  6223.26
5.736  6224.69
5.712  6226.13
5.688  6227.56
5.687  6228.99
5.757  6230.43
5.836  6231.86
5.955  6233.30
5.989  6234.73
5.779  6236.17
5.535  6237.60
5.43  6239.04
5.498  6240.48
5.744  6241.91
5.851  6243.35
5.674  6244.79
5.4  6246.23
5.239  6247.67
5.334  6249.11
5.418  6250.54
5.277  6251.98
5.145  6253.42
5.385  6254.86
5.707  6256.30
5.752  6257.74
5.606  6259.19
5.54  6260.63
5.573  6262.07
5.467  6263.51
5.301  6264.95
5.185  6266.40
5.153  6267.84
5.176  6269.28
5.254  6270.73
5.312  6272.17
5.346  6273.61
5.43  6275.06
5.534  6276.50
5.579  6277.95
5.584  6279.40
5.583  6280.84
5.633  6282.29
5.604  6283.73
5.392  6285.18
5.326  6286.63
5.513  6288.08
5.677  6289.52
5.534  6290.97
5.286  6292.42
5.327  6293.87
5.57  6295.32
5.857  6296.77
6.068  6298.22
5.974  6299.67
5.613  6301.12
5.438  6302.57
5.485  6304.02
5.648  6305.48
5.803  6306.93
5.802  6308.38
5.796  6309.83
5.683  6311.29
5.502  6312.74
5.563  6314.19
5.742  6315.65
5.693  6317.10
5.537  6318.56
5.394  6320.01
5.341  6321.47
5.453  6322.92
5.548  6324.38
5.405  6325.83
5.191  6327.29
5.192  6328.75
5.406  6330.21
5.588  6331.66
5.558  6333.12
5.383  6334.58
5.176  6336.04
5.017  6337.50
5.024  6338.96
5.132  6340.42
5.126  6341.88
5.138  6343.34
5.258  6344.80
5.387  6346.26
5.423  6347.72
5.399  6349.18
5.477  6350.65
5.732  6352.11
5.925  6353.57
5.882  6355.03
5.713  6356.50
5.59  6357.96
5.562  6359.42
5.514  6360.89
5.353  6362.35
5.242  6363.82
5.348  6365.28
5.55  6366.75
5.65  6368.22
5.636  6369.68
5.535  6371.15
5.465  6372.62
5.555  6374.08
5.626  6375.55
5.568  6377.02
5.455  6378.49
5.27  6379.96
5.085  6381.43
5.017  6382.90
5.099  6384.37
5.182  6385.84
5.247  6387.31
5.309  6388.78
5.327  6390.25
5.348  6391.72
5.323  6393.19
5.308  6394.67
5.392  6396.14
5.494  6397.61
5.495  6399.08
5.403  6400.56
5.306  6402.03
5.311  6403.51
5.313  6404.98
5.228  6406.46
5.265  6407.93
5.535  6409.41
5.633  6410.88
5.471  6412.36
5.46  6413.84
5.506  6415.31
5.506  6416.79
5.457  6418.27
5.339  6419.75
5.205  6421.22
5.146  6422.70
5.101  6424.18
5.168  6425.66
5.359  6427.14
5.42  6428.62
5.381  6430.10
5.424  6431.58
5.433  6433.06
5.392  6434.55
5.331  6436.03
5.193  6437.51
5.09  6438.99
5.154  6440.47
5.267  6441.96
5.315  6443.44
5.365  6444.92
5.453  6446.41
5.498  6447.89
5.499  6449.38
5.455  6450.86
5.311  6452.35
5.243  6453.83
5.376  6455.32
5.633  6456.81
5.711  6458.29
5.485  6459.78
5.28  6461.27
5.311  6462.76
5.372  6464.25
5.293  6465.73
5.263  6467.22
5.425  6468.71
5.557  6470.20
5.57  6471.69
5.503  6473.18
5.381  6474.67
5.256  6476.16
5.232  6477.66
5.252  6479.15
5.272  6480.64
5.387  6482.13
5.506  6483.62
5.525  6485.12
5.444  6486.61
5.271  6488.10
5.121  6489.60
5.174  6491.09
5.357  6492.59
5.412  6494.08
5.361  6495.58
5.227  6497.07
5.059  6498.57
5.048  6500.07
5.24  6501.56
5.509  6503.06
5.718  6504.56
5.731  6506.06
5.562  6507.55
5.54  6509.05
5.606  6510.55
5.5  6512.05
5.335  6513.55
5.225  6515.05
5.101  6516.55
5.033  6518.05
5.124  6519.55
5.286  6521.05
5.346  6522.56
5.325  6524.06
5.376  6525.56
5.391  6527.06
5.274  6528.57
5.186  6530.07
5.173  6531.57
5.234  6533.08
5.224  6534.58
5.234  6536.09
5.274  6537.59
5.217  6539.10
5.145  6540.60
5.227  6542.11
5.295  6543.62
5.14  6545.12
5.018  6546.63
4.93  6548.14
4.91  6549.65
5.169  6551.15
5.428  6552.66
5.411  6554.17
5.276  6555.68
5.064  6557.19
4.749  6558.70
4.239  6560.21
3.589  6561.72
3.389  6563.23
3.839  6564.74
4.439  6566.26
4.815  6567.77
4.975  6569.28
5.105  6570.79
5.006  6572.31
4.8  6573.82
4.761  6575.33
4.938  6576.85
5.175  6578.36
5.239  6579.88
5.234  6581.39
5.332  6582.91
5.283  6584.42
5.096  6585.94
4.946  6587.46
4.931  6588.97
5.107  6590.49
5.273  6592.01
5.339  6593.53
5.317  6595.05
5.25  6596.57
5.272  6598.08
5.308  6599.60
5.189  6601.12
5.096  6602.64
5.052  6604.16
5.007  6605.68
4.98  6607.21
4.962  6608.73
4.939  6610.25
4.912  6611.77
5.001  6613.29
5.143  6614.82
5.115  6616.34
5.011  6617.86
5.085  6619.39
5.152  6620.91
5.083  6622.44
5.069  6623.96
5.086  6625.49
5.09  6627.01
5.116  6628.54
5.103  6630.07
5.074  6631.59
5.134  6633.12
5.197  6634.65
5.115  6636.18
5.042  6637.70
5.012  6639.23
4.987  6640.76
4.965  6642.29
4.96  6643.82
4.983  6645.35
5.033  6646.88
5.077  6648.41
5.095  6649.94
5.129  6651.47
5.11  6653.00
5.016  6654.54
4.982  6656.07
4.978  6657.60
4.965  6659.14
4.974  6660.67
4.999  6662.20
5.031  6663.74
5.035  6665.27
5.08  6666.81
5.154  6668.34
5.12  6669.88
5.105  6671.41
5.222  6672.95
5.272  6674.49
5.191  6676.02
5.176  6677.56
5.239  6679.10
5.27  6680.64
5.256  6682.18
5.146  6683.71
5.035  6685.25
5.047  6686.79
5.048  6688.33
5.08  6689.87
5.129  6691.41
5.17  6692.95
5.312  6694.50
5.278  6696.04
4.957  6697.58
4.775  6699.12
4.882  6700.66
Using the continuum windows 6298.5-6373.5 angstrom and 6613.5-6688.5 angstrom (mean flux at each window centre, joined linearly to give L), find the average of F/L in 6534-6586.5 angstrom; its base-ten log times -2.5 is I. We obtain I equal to 0.06 mag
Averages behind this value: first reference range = 5.49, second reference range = 5.09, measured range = 4.94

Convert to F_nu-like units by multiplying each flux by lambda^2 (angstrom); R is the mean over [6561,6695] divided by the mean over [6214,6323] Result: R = 1.0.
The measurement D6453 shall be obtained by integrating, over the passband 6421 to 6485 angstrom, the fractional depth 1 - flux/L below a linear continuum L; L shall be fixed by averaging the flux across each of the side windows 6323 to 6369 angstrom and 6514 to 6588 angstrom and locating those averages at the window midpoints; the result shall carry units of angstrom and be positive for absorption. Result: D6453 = -1.82 angstrom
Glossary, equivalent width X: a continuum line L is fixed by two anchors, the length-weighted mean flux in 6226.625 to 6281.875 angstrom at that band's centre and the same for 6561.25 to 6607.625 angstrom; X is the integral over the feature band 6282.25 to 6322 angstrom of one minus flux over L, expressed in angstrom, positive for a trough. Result -1.20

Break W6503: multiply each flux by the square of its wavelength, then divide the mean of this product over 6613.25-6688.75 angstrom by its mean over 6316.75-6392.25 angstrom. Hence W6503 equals 1.03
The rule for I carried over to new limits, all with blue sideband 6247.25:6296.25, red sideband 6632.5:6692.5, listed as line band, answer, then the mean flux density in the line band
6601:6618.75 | 0.02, 5.03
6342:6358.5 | -0.03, 5.52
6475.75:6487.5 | -0.02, 5.36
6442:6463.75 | -0.03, 5.42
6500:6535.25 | -0.03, 5.34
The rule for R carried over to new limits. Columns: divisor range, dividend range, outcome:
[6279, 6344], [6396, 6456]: 1.01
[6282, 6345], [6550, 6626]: 0.99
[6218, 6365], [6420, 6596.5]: 1.01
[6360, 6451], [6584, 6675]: 1.01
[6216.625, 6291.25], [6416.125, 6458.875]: 1.03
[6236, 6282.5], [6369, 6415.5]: 1.03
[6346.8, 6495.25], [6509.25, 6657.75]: 0.99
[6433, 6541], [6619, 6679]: 1.00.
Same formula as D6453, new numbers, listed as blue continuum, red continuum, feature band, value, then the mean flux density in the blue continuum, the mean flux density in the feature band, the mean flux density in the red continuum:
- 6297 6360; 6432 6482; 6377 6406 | 0.7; 5.51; 5.3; 5.37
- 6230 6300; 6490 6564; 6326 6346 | 0.7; 5.53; 5.25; 5.17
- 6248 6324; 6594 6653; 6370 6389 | 0.2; 5.52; 5.35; 5.08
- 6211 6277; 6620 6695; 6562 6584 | 1.7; 5.53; 4.77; 5.09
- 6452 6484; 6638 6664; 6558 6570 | 2.2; 5.39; 4.25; 5.02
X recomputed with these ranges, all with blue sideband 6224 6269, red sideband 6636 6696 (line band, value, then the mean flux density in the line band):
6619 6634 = 0.11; 5.1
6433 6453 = 0.01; 5.34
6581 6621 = 0.33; 5.12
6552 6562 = 0.65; 4.87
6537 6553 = 0.23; 5.15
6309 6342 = 0.31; 5.42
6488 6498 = 0.02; 5.27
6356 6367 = -0.10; 5.48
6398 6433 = 0.00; 5.37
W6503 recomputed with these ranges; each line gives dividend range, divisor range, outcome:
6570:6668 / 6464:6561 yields 0.99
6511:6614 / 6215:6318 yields 1.00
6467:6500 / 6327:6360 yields 1.03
